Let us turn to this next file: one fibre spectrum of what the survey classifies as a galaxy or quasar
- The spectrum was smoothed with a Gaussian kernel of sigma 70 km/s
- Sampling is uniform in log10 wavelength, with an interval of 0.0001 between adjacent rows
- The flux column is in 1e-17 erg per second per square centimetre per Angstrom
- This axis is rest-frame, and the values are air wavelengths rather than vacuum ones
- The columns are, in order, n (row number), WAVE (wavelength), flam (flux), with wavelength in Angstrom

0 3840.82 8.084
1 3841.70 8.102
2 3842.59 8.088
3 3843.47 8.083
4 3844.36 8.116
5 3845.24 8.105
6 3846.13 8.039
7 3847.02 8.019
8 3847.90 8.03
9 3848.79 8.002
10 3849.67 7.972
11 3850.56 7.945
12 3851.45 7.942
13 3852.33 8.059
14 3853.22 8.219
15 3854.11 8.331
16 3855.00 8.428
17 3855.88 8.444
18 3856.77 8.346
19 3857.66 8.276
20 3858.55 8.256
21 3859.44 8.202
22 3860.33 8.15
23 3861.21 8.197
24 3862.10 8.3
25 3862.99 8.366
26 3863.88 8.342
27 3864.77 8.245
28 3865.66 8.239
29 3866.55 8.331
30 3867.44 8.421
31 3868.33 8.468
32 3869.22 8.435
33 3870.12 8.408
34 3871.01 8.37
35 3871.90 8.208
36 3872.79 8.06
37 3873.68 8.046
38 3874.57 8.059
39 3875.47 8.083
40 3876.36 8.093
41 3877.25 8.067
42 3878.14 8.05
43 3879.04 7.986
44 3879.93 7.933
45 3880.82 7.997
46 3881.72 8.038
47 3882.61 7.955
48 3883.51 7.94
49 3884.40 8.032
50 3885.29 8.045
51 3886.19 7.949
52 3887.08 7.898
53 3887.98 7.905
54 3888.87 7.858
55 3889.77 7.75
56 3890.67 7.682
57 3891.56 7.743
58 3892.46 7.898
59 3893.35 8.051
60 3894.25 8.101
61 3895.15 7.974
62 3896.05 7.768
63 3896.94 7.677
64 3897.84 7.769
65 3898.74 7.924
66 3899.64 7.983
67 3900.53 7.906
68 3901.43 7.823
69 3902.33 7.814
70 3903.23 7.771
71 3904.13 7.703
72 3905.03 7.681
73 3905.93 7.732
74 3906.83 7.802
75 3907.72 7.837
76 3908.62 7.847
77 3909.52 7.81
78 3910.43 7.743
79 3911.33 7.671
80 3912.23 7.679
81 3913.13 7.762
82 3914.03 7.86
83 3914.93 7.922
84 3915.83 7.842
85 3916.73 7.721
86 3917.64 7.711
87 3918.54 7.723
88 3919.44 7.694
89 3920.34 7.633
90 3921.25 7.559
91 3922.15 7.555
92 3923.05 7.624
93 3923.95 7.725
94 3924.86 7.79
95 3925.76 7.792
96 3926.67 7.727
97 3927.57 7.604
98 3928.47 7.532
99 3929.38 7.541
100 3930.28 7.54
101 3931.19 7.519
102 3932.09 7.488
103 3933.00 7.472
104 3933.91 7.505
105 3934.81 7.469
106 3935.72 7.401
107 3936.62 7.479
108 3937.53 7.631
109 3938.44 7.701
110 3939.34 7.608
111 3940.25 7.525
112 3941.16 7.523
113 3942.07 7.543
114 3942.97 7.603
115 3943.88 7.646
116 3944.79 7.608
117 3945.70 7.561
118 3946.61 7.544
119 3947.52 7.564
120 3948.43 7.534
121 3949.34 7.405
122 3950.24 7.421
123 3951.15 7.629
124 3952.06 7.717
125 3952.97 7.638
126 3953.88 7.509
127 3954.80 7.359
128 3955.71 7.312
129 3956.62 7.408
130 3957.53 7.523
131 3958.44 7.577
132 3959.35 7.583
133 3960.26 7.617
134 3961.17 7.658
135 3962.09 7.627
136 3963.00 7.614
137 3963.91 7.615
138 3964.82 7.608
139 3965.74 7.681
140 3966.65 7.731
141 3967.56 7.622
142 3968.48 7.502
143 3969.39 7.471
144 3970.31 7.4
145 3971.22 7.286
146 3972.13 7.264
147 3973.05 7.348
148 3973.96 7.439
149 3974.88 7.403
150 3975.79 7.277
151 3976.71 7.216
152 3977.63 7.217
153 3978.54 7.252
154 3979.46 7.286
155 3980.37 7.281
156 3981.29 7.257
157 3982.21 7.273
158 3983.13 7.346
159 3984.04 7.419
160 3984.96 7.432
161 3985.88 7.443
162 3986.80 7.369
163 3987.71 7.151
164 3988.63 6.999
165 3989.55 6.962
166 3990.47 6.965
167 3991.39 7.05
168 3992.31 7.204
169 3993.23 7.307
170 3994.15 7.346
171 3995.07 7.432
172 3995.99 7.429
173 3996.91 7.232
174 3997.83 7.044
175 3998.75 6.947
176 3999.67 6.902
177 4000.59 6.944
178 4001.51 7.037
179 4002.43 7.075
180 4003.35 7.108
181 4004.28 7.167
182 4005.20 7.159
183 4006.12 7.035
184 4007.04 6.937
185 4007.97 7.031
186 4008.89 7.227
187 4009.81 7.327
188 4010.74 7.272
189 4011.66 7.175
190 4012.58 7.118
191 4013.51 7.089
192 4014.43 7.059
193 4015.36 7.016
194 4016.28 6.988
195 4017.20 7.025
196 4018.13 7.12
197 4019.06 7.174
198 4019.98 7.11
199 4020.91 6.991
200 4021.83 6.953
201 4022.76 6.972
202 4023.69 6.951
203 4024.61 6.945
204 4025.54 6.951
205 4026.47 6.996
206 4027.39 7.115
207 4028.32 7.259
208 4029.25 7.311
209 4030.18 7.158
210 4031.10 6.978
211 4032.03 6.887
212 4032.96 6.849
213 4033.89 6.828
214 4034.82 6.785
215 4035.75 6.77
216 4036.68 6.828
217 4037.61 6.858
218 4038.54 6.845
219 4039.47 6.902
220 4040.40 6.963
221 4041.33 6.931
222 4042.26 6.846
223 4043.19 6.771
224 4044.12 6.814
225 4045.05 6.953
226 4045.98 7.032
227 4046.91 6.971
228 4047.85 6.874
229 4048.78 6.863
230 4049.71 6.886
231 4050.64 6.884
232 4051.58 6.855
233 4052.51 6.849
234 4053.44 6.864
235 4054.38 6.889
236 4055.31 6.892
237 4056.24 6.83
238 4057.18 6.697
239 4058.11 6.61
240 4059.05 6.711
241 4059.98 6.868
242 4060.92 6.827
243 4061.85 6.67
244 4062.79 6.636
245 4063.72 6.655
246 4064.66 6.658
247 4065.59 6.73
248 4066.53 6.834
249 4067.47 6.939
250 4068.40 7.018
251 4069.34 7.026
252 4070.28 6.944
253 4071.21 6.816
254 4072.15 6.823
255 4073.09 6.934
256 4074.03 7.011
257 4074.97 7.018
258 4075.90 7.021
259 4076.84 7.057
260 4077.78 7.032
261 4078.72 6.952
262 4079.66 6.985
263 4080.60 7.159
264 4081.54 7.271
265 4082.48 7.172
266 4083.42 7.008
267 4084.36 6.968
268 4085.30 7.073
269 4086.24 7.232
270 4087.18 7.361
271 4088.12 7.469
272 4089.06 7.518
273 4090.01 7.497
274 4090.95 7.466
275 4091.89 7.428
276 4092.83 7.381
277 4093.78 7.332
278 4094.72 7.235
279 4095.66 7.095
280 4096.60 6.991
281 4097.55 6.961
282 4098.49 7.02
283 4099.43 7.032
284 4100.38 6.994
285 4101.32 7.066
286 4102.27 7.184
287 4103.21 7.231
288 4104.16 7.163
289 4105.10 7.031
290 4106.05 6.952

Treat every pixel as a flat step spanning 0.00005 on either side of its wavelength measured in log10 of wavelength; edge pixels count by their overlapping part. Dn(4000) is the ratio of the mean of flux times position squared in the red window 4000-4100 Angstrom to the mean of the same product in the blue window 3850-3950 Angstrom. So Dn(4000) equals 0.96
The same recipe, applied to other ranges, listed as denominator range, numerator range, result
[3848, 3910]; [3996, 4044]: 0.94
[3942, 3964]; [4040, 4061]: 0.95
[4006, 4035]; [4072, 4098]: 1.05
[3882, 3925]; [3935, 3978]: 0.99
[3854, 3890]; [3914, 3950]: 0.96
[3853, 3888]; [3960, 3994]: 0.95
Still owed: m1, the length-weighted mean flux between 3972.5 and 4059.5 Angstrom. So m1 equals 7.06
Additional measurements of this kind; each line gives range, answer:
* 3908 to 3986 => 7.55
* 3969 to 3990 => 7.29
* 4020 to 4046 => 6.95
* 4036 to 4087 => 6.91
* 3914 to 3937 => 7.63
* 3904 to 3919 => 7.77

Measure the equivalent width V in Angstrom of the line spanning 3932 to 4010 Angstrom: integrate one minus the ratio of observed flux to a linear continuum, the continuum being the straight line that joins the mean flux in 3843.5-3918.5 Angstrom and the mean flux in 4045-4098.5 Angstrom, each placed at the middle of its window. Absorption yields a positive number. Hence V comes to 1.6 Angstrom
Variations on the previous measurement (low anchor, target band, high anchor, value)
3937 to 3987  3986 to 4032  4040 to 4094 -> 1.0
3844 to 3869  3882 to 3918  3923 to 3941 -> 0.0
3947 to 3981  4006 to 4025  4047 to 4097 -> 0.5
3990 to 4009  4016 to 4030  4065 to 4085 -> 0.0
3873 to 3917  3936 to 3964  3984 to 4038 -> -0.2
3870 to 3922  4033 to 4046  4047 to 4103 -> 0.6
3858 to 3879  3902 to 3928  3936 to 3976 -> 0.4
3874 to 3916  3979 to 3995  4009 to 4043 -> 0.1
